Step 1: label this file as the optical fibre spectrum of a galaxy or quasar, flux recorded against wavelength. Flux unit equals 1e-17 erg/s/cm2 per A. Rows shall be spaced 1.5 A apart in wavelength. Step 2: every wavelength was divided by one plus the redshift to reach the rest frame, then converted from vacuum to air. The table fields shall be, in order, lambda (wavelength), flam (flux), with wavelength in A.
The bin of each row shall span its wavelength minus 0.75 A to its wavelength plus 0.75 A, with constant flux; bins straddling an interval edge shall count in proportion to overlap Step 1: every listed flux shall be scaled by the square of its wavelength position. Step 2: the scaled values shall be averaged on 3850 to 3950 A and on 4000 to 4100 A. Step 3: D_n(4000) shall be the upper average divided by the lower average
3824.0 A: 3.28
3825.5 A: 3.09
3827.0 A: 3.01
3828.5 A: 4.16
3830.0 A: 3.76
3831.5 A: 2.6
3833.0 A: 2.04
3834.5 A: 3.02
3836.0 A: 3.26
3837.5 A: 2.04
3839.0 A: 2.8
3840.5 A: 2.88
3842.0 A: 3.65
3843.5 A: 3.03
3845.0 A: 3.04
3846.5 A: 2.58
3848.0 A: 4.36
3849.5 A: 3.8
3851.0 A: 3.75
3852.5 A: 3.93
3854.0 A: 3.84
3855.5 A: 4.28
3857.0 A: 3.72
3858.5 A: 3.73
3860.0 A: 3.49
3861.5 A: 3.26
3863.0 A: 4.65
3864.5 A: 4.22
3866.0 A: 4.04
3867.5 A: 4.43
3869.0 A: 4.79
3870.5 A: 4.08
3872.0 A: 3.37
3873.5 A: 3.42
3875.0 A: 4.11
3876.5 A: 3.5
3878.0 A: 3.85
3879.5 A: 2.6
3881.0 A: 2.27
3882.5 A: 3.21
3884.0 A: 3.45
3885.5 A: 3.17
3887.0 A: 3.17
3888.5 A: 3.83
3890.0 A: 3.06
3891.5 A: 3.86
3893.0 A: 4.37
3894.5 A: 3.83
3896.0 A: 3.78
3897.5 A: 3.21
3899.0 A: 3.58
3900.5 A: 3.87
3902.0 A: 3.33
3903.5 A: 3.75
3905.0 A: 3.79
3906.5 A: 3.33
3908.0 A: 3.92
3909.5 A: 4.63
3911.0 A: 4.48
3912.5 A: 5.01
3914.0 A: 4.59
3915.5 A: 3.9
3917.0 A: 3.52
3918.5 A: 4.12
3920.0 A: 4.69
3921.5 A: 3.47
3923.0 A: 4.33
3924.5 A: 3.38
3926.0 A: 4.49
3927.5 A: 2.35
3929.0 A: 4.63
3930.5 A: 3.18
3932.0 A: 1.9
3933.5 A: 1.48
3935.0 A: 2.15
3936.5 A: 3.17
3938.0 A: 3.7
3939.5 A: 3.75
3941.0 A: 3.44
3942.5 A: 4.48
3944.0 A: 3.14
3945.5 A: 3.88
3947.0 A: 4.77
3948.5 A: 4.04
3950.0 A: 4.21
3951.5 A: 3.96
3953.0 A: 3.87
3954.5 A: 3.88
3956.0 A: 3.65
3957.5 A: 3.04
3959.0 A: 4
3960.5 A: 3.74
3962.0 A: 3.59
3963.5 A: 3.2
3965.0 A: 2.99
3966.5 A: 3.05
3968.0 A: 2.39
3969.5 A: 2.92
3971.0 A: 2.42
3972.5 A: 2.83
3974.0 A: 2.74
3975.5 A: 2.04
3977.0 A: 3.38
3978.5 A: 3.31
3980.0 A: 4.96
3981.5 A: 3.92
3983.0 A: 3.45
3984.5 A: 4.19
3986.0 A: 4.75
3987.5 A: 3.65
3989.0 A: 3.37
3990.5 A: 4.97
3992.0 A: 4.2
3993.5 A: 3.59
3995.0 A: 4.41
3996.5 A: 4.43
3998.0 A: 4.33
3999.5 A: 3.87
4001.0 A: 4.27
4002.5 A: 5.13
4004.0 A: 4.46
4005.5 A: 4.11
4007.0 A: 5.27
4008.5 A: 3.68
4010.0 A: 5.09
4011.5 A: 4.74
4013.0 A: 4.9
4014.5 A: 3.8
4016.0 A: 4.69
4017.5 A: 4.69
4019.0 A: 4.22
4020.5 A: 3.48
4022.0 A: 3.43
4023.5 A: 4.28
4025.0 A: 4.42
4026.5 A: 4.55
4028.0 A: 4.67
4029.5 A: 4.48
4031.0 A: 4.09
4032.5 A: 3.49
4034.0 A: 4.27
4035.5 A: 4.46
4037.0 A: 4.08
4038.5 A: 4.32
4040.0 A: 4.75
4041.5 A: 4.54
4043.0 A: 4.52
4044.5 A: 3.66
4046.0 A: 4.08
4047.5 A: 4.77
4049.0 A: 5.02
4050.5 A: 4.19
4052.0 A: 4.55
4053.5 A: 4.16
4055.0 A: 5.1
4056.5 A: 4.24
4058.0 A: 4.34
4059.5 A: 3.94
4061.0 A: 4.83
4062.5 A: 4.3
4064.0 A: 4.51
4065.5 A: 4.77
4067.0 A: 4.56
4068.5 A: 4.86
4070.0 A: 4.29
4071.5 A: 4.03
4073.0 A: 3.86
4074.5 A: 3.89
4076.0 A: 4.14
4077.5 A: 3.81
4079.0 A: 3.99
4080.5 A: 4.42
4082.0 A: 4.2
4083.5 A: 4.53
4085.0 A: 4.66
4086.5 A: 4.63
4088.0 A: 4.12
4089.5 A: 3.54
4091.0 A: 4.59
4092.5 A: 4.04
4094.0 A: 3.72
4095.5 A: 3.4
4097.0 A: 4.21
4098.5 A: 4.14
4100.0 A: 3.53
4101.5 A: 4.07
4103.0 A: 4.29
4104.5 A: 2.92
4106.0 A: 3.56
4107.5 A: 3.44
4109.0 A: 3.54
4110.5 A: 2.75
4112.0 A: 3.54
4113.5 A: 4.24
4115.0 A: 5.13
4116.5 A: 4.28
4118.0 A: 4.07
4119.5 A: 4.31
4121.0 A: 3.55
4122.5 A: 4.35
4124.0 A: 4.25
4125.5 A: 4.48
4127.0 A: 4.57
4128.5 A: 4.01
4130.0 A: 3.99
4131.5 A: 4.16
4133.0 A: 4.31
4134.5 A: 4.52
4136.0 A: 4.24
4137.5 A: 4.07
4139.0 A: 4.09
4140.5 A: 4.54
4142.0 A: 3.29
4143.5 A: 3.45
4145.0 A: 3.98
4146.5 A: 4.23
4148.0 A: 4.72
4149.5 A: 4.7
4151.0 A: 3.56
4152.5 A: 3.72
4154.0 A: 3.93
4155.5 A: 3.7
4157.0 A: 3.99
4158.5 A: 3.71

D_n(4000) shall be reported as 1.25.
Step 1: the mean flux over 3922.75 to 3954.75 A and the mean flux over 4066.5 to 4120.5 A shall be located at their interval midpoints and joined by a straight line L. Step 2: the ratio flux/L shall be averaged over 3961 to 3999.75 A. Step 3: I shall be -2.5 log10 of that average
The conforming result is 0.03 mag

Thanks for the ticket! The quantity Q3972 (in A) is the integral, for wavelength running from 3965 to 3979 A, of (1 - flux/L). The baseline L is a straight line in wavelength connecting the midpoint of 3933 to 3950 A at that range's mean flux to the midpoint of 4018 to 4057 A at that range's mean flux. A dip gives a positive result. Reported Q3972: 3.6 A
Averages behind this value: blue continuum 3.52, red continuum 4.3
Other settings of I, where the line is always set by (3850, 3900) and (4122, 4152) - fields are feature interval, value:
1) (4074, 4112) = 0.05 mag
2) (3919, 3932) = 0.02 mag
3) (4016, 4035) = -0.06 mag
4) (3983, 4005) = -0.09 mag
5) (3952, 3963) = 0.05 mag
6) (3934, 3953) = 0.03 mag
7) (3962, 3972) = 0.32 mag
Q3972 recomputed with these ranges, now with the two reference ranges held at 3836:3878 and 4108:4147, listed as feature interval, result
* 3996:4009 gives -1.8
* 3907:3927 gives -2.2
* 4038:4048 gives -1.1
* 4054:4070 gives -2.2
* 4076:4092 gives -0.9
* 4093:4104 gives 0.4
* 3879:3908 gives 1.9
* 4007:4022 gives -1.8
